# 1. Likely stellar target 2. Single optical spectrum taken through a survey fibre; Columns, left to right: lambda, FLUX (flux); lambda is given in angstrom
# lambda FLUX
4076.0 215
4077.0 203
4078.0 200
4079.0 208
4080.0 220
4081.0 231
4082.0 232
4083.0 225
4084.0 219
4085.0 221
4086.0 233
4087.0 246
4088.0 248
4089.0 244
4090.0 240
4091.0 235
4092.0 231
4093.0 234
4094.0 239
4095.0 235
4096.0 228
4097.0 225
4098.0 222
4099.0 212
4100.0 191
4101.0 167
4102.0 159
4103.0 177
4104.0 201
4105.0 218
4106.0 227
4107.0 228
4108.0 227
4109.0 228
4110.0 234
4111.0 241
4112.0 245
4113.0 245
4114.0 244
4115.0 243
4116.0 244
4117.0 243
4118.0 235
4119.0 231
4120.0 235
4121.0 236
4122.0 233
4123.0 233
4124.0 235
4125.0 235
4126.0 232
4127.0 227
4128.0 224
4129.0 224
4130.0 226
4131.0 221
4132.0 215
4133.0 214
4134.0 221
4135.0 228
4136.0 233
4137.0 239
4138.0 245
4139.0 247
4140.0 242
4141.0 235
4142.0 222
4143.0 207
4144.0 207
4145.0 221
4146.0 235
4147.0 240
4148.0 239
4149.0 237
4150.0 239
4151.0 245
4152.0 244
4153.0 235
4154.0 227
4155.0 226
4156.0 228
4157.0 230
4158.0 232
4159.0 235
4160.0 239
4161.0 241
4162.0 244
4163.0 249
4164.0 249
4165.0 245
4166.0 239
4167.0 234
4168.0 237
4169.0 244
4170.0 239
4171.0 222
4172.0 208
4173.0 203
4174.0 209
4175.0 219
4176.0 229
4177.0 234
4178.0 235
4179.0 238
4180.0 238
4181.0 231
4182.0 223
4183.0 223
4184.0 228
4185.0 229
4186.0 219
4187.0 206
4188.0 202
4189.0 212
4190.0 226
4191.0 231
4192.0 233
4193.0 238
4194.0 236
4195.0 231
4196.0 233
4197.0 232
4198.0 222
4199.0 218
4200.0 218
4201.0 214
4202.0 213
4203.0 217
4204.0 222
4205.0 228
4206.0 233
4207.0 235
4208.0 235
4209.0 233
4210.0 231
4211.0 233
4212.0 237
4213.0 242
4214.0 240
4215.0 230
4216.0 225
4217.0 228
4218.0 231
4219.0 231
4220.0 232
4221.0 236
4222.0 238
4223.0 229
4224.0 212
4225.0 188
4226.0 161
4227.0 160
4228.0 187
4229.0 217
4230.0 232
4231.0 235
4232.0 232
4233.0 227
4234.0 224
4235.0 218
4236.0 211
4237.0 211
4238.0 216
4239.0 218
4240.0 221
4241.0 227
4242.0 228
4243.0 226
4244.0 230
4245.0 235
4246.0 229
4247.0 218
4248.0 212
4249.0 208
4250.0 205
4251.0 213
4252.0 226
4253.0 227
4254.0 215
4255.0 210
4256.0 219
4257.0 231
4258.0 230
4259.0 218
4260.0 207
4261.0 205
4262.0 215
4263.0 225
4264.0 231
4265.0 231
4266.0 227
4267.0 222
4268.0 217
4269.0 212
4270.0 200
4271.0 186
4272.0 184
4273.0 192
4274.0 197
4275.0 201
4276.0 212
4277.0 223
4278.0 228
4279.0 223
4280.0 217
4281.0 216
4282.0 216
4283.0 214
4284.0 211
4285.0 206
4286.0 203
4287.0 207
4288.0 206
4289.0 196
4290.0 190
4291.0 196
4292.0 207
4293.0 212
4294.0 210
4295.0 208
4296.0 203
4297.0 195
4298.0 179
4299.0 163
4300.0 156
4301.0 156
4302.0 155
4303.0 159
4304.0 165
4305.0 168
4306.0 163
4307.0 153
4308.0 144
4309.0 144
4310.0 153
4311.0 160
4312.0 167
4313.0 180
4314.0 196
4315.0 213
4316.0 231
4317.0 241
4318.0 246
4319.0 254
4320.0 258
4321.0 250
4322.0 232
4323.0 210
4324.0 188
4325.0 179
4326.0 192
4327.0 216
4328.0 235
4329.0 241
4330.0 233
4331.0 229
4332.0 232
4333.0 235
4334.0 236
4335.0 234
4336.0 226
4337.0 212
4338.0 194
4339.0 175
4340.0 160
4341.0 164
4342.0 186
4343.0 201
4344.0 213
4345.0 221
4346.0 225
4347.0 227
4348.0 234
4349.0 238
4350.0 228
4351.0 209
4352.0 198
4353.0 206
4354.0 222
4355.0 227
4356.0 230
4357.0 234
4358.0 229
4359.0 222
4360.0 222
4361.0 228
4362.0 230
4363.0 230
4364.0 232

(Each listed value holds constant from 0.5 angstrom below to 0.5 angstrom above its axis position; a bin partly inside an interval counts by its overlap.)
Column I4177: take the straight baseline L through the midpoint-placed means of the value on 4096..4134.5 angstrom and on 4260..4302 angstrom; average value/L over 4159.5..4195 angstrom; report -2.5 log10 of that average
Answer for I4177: -0.06 mag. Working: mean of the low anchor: 224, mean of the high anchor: 204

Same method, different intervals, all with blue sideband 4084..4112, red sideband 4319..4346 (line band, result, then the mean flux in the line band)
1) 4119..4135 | -0.030 mag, 228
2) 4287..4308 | 0.186 mag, 182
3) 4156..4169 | -0.090 mag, 239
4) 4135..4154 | -0.062 mag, 234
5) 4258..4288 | 0.022 mag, 212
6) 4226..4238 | 0.030 mag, 212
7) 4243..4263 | -0.009 mag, 219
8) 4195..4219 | -0.047 mag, 228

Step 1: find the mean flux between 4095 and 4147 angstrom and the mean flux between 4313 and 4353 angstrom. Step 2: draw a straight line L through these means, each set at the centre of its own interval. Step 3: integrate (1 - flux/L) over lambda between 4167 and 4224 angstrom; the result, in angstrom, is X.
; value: -1.2 angstrom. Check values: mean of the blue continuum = 225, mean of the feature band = 227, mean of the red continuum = 217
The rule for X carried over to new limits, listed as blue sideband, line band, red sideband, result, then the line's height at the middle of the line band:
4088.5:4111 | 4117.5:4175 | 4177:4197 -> -2.09 angstrom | 223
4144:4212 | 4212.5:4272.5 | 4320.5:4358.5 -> 1.55 angstrom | 224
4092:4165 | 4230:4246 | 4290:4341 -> -1.01 angstrom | 211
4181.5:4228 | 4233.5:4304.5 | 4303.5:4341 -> 1.28 angstrom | 212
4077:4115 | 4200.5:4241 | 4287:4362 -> -1.67 angstrom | 213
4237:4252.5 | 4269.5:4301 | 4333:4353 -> 2.20 angstrom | 216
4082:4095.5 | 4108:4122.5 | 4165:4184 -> -0.33 angstrom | 233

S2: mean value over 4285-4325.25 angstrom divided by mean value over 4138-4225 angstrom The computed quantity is 0.8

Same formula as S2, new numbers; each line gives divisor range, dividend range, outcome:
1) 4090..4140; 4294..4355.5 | 0.89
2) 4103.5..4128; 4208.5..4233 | 0.95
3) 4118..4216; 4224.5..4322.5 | 0.90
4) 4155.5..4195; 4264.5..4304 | 0.87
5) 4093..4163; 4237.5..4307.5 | 0.90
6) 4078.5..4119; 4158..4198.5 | 1.02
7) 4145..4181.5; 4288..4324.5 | 0.82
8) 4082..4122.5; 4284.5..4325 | 0.85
